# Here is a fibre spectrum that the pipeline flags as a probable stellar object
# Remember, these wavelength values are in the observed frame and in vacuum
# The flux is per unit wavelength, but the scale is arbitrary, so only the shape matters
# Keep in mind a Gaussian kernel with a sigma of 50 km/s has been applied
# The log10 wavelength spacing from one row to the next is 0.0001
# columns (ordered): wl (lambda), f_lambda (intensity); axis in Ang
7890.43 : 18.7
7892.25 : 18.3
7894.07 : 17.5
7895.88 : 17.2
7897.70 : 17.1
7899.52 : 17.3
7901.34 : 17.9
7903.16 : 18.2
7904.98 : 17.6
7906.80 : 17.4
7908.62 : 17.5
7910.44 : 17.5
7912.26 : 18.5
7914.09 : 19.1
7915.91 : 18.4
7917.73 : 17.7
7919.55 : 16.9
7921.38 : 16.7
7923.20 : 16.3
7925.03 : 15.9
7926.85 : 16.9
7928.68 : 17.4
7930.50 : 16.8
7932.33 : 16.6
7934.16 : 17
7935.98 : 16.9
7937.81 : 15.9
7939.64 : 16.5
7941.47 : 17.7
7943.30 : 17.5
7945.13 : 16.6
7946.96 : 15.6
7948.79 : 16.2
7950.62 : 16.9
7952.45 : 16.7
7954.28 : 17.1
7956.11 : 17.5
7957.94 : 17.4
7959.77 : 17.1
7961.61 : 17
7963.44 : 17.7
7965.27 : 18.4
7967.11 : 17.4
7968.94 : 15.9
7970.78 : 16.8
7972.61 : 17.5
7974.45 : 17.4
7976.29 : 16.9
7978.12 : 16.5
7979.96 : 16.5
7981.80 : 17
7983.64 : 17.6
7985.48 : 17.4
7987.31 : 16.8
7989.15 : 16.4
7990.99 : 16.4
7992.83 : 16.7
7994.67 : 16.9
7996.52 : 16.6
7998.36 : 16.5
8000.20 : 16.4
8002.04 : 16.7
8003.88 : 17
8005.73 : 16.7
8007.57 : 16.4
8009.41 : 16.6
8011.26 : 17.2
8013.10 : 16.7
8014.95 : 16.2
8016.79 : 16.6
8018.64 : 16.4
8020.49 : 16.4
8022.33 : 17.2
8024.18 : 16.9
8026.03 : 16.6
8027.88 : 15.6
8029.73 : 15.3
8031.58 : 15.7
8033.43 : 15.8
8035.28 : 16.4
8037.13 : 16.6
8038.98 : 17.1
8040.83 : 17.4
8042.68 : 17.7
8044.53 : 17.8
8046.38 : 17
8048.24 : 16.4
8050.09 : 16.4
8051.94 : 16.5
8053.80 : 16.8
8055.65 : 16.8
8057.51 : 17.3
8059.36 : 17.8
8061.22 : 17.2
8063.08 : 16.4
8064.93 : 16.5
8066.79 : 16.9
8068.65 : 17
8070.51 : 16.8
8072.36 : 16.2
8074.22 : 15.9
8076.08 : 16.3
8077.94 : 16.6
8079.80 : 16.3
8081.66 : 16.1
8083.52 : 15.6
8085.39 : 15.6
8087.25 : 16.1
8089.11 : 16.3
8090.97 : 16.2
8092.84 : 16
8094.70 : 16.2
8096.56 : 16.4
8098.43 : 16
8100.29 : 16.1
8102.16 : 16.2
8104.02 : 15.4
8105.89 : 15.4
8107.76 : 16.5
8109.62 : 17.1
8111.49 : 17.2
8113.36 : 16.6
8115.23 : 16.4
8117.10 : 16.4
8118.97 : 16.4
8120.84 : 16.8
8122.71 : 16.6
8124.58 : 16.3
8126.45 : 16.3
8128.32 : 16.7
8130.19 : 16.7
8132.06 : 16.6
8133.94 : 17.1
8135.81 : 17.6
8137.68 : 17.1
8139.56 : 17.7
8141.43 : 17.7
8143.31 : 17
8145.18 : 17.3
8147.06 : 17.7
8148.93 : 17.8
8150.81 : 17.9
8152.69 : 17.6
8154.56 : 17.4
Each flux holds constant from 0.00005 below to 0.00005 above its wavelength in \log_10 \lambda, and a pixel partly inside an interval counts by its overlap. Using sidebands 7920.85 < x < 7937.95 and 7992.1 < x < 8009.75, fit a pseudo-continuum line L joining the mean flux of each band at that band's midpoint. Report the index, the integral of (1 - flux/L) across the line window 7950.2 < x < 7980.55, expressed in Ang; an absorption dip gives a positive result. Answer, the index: -0.8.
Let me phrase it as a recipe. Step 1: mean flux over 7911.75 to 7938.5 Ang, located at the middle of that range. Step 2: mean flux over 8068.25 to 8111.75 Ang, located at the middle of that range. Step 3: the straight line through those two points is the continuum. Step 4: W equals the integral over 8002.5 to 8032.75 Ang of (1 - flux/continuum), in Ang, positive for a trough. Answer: 0.3 Ang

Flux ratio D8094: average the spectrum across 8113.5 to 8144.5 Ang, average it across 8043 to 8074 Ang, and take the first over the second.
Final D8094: 1.0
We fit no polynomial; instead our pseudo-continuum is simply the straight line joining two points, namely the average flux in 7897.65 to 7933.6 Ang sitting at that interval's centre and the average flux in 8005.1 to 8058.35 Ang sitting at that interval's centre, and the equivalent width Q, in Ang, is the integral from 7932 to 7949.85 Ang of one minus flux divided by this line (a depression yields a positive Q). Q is 0.6 Ang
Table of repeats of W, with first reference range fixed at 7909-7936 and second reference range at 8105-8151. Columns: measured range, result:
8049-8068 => 0.2 Ang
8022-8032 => 0.5 Ang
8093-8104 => 0.6 Ang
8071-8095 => 1.2 Ang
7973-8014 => 0.8 Ang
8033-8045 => 0.0 Ang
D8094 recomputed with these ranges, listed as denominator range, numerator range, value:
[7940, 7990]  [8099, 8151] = 0.99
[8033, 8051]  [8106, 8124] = 0.98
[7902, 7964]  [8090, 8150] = 0.97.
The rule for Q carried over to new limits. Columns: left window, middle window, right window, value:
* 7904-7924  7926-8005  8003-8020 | 0.89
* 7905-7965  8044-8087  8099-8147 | 0.59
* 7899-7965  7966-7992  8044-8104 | 0.06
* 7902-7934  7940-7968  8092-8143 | 0.19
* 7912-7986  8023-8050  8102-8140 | 0.38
